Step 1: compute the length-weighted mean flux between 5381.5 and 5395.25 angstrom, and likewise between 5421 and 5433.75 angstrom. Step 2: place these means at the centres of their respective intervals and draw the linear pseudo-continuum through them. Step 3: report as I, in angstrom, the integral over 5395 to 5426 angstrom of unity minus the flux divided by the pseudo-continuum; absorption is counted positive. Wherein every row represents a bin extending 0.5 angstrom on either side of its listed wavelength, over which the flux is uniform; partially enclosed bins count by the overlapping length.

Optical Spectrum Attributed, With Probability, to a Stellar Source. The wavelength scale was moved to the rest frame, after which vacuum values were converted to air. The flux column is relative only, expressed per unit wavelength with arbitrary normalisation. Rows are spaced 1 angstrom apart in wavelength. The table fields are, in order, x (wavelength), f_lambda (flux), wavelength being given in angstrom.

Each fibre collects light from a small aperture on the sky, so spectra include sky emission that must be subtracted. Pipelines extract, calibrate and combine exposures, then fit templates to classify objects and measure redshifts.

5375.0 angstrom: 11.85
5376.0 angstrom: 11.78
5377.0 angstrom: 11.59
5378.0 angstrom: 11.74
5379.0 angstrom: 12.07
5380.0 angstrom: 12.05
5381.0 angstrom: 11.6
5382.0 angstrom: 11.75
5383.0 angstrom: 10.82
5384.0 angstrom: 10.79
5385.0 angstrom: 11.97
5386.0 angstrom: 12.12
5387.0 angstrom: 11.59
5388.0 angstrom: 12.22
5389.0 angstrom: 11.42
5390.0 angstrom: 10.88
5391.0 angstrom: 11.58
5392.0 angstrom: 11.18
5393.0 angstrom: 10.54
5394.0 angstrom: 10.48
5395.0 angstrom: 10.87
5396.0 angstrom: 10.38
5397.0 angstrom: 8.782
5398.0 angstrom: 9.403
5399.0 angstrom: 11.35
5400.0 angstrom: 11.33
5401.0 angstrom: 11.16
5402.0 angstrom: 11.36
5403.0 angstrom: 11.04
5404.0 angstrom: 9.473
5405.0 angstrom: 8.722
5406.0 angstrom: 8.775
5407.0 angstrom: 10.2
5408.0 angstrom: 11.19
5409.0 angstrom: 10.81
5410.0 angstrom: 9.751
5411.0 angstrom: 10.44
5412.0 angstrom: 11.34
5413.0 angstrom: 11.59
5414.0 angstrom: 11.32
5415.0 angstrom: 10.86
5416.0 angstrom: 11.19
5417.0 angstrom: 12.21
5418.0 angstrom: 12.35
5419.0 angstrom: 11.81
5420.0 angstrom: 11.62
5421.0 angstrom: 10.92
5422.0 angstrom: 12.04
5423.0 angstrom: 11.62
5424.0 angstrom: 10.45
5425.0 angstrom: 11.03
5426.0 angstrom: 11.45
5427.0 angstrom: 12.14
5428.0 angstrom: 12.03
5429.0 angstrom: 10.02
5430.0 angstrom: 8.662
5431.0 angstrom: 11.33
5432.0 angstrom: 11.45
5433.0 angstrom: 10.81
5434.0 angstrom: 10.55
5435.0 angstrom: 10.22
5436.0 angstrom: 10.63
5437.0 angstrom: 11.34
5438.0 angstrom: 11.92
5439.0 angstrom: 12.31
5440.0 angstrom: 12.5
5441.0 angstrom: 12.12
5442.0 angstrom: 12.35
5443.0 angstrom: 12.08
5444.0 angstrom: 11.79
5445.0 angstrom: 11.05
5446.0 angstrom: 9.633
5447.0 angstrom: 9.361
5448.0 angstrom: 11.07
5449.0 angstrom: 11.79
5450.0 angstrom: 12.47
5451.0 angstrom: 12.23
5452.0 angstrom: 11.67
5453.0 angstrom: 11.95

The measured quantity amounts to 0.9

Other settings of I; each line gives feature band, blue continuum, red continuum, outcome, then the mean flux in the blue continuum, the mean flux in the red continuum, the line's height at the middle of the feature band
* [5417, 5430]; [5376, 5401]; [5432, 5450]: -0.13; 11.2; 11.3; 11.3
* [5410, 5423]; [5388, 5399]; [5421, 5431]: -0.56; 10.7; 11.1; 10.9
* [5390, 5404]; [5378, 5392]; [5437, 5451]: 1.09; 11.6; 11.6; 11.6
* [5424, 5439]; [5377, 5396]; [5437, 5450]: 0.66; 11.4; 11.5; 11.5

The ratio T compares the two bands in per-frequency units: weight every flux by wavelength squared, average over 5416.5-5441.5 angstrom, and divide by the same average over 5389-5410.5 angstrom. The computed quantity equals 1.10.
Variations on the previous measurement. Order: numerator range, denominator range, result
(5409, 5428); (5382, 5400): 1.04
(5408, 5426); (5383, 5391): 0.99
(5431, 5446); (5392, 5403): 1.09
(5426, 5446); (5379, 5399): 1.03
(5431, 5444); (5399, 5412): 1.12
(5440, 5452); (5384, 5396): 1.04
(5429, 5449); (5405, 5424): 1.02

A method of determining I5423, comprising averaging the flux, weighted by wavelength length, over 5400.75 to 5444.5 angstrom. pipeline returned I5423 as 11.1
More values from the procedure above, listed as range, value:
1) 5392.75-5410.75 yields 10.3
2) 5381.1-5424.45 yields 11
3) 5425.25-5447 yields 11.2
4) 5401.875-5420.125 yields 10.8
